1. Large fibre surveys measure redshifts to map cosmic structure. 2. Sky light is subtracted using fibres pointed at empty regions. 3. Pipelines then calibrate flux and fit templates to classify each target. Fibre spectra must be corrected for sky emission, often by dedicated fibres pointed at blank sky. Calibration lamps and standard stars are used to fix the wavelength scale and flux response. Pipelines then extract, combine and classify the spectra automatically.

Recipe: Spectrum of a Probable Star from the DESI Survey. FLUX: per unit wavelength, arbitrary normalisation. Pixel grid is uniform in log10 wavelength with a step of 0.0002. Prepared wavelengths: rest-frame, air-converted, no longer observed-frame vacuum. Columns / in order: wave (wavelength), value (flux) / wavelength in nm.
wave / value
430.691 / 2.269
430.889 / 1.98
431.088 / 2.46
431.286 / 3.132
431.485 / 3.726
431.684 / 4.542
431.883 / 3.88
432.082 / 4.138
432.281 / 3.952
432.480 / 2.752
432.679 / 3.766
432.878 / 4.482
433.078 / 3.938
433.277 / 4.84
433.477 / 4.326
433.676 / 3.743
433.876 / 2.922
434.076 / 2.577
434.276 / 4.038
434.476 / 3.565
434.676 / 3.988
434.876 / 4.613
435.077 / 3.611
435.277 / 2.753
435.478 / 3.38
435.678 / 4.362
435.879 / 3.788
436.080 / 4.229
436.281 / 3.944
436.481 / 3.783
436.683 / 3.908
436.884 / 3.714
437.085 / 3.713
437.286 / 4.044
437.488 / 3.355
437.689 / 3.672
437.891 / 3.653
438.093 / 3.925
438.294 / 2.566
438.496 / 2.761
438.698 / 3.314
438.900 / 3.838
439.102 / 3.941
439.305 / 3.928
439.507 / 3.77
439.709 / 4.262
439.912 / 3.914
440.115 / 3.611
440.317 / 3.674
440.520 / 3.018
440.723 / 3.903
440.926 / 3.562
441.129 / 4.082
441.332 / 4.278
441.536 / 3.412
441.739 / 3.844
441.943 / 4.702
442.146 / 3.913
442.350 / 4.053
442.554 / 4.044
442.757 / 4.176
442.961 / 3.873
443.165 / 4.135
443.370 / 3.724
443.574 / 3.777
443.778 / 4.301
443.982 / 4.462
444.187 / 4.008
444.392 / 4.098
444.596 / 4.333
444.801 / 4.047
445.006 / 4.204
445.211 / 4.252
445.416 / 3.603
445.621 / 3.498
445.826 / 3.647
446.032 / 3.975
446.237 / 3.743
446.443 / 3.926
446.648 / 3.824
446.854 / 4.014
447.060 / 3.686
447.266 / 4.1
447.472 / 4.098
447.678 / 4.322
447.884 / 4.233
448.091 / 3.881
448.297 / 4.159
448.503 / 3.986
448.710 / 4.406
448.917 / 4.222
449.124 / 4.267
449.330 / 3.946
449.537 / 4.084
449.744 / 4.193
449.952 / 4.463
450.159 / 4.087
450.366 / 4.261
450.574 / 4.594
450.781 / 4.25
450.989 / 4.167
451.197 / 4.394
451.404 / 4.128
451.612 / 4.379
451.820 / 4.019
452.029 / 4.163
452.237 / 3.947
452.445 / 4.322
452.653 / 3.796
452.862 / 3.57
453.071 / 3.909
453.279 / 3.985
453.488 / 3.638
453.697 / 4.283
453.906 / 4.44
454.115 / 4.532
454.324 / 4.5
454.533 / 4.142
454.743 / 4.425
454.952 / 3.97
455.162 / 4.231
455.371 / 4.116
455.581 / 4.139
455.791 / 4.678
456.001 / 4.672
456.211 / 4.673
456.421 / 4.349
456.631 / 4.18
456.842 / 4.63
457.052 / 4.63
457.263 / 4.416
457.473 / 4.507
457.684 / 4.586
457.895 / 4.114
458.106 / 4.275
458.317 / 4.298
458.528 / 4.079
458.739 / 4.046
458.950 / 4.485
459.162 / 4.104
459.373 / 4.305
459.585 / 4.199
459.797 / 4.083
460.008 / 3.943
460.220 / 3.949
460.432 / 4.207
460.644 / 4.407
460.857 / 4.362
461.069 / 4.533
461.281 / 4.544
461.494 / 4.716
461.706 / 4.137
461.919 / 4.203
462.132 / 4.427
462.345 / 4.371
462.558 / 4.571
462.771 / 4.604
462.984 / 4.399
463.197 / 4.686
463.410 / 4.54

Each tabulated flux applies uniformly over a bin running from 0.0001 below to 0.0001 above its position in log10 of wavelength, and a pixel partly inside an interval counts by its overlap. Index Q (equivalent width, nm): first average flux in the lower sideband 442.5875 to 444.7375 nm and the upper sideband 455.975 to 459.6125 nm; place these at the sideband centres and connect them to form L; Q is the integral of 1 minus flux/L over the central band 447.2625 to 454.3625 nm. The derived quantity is 0.107 nm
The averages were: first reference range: 4.09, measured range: 4.16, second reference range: 4.36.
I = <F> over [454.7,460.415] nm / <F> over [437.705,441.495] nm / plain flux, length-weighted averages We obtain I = 1.17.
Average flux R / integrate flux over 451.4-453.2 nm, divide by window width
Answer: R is 4.02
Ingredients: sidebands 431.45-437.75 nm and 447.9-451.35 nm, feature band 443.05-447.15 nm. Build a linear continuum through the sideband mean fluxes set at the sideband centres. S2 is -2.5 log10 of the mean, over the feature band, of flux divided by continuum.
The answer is 0.034 mag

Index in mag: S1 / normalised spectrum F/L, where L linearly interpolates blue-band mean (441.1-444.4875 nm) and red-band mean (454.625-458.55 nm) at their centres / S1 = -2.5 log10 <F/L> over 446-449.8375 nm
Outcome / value 0.03 mag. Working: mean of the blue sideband 4.05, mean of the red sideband 4.37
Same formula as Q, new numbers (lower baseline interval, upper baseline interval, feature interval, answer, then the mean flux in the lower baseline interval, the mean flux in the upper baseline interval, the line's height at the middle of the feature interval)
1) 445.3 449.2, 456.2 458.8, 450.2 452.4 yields -0.05 nm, 3.98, 4.36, 4.13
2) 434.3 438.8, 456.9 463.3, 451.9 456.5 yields -0.03 nm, 3.67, 4.34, 4.17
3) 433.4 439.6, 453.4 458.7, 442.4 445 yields -0.11 nm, 3.67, 4.34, 3.91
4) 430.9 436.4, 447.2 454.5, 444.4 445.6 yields -0.01 nm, 3.73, 4.16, 4.02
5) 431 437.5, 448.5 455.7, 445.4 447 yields 0.10 nm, 3.76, 4.17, 4.04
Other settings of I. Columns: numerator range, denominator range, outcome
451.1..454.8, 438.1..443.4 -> 1.09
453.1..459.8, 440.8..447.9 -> 1.08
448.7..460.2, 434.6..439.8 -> 1.14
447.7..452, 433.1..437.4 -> 1.11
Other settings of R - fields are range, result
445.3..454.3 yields 4.08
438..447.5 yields 3.87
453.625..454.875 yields 4.38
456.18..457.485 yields 4.47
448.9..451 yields 4.23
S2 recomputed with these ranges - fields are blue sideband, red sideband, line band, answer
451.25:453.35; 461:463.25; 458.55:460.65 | 0.050 mag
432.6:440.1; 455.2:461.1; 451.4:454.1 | 0.032 mag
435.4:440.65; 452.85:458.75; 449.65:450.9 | -0.051 mag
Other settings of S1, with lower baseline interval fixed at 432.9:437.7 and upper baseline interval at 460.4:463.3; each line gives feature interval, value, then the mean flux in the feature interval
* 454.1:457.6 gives -0.02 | 4.4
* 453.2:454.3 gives 0.01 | 4.2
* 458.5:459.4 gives 0.04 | 4.21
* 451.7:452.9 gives 0.06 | 4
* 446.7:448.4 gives 0.01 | 4.05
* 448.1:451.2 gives -0.02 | 4.22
